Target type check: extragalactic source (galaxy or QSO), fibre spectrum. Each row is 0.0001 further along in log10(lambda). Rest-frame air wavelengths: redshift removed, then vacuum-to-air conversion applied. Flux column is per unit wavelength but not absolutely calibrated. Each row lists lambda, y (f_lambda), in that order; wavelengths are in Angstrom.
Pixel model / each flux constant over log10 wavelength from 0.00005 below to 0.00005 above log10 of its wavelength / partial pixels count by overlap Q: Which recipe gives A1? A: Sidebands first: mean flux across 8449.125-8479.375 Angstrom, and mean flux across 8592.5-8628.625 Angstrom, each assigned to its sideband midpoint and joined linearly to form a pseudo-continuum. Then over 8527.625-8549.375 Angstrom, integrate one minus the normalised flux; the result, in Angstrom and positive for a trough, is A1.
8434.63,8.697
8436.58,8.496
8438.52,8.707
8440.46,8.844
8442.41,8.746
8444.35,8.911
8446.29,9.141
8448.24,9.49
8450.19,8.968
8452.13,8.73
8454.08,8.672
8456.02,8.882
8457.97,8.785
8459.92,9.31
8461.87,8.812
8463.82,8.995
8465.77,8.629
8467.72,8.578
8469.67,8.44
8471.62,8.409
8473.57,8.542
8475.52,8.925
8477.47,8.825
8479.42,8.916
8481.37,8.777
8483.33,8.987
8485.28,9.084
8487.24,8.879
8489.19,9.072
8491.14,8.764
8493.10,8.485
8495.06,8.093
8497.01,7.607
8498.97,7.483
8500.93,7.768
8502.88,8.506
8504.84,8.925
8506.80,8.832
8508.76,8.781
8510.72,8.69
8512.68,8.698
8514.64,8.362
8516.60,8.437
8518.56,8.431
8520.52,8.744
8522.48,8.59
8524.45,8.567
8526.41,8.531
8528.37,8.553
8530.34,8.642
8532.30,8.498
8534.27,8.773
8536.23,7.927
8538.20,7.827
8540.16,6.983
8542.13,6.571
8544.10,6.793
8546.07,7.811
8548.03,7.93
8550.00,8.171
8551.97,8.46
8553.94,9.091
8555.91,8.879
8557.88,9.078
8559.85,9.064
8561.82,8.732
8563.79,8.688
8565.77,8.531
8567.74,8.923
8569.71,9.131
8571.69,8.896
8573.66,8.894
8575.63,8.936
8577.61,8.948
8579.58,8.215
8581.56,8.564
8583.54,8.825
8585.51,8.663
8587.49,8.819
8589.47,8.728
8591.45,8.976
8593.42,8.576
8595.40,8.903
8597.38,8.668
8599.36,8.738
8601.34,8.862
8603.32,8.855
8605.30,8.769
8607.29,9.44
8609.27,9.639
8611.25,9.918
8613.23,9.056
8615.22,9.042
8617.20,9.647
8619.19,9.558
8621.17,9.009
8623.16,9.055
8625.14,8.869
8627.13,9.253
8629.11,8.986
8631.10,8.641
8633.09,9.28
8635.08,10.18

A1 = 2.67 Angstrom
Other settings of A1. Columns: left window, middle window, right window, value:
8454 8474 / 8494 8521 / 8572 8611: 1.2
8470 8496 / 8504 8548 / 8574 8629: 2.8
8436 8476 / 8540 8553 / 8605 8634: 2.1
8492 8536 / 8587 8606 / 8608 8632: 0.6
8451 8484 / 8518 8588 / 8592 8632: 3.9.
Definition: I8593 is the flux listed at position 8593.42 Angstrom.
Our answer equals 8.576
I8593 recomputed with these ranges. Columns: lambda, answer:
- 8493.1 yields 8.485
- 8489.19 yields 9.072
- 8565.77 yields 8.531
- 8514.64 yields 8.362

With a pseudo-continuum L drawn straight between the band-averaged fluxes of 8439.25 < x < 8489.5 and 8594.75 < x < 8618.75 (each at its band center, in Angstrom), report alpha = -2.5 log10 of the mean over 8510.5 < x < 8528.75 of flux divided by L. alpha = 0.05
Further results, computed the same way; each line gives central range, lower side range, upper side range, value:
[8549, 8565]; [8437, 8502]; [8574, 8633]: 0.01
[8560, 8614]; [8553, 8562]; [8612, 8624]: 0.03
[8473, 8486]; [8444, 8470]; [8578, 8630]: 0.00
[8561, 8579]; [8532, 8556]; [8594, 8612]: -0.05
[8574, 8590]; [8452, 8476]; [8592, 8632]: 0.04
